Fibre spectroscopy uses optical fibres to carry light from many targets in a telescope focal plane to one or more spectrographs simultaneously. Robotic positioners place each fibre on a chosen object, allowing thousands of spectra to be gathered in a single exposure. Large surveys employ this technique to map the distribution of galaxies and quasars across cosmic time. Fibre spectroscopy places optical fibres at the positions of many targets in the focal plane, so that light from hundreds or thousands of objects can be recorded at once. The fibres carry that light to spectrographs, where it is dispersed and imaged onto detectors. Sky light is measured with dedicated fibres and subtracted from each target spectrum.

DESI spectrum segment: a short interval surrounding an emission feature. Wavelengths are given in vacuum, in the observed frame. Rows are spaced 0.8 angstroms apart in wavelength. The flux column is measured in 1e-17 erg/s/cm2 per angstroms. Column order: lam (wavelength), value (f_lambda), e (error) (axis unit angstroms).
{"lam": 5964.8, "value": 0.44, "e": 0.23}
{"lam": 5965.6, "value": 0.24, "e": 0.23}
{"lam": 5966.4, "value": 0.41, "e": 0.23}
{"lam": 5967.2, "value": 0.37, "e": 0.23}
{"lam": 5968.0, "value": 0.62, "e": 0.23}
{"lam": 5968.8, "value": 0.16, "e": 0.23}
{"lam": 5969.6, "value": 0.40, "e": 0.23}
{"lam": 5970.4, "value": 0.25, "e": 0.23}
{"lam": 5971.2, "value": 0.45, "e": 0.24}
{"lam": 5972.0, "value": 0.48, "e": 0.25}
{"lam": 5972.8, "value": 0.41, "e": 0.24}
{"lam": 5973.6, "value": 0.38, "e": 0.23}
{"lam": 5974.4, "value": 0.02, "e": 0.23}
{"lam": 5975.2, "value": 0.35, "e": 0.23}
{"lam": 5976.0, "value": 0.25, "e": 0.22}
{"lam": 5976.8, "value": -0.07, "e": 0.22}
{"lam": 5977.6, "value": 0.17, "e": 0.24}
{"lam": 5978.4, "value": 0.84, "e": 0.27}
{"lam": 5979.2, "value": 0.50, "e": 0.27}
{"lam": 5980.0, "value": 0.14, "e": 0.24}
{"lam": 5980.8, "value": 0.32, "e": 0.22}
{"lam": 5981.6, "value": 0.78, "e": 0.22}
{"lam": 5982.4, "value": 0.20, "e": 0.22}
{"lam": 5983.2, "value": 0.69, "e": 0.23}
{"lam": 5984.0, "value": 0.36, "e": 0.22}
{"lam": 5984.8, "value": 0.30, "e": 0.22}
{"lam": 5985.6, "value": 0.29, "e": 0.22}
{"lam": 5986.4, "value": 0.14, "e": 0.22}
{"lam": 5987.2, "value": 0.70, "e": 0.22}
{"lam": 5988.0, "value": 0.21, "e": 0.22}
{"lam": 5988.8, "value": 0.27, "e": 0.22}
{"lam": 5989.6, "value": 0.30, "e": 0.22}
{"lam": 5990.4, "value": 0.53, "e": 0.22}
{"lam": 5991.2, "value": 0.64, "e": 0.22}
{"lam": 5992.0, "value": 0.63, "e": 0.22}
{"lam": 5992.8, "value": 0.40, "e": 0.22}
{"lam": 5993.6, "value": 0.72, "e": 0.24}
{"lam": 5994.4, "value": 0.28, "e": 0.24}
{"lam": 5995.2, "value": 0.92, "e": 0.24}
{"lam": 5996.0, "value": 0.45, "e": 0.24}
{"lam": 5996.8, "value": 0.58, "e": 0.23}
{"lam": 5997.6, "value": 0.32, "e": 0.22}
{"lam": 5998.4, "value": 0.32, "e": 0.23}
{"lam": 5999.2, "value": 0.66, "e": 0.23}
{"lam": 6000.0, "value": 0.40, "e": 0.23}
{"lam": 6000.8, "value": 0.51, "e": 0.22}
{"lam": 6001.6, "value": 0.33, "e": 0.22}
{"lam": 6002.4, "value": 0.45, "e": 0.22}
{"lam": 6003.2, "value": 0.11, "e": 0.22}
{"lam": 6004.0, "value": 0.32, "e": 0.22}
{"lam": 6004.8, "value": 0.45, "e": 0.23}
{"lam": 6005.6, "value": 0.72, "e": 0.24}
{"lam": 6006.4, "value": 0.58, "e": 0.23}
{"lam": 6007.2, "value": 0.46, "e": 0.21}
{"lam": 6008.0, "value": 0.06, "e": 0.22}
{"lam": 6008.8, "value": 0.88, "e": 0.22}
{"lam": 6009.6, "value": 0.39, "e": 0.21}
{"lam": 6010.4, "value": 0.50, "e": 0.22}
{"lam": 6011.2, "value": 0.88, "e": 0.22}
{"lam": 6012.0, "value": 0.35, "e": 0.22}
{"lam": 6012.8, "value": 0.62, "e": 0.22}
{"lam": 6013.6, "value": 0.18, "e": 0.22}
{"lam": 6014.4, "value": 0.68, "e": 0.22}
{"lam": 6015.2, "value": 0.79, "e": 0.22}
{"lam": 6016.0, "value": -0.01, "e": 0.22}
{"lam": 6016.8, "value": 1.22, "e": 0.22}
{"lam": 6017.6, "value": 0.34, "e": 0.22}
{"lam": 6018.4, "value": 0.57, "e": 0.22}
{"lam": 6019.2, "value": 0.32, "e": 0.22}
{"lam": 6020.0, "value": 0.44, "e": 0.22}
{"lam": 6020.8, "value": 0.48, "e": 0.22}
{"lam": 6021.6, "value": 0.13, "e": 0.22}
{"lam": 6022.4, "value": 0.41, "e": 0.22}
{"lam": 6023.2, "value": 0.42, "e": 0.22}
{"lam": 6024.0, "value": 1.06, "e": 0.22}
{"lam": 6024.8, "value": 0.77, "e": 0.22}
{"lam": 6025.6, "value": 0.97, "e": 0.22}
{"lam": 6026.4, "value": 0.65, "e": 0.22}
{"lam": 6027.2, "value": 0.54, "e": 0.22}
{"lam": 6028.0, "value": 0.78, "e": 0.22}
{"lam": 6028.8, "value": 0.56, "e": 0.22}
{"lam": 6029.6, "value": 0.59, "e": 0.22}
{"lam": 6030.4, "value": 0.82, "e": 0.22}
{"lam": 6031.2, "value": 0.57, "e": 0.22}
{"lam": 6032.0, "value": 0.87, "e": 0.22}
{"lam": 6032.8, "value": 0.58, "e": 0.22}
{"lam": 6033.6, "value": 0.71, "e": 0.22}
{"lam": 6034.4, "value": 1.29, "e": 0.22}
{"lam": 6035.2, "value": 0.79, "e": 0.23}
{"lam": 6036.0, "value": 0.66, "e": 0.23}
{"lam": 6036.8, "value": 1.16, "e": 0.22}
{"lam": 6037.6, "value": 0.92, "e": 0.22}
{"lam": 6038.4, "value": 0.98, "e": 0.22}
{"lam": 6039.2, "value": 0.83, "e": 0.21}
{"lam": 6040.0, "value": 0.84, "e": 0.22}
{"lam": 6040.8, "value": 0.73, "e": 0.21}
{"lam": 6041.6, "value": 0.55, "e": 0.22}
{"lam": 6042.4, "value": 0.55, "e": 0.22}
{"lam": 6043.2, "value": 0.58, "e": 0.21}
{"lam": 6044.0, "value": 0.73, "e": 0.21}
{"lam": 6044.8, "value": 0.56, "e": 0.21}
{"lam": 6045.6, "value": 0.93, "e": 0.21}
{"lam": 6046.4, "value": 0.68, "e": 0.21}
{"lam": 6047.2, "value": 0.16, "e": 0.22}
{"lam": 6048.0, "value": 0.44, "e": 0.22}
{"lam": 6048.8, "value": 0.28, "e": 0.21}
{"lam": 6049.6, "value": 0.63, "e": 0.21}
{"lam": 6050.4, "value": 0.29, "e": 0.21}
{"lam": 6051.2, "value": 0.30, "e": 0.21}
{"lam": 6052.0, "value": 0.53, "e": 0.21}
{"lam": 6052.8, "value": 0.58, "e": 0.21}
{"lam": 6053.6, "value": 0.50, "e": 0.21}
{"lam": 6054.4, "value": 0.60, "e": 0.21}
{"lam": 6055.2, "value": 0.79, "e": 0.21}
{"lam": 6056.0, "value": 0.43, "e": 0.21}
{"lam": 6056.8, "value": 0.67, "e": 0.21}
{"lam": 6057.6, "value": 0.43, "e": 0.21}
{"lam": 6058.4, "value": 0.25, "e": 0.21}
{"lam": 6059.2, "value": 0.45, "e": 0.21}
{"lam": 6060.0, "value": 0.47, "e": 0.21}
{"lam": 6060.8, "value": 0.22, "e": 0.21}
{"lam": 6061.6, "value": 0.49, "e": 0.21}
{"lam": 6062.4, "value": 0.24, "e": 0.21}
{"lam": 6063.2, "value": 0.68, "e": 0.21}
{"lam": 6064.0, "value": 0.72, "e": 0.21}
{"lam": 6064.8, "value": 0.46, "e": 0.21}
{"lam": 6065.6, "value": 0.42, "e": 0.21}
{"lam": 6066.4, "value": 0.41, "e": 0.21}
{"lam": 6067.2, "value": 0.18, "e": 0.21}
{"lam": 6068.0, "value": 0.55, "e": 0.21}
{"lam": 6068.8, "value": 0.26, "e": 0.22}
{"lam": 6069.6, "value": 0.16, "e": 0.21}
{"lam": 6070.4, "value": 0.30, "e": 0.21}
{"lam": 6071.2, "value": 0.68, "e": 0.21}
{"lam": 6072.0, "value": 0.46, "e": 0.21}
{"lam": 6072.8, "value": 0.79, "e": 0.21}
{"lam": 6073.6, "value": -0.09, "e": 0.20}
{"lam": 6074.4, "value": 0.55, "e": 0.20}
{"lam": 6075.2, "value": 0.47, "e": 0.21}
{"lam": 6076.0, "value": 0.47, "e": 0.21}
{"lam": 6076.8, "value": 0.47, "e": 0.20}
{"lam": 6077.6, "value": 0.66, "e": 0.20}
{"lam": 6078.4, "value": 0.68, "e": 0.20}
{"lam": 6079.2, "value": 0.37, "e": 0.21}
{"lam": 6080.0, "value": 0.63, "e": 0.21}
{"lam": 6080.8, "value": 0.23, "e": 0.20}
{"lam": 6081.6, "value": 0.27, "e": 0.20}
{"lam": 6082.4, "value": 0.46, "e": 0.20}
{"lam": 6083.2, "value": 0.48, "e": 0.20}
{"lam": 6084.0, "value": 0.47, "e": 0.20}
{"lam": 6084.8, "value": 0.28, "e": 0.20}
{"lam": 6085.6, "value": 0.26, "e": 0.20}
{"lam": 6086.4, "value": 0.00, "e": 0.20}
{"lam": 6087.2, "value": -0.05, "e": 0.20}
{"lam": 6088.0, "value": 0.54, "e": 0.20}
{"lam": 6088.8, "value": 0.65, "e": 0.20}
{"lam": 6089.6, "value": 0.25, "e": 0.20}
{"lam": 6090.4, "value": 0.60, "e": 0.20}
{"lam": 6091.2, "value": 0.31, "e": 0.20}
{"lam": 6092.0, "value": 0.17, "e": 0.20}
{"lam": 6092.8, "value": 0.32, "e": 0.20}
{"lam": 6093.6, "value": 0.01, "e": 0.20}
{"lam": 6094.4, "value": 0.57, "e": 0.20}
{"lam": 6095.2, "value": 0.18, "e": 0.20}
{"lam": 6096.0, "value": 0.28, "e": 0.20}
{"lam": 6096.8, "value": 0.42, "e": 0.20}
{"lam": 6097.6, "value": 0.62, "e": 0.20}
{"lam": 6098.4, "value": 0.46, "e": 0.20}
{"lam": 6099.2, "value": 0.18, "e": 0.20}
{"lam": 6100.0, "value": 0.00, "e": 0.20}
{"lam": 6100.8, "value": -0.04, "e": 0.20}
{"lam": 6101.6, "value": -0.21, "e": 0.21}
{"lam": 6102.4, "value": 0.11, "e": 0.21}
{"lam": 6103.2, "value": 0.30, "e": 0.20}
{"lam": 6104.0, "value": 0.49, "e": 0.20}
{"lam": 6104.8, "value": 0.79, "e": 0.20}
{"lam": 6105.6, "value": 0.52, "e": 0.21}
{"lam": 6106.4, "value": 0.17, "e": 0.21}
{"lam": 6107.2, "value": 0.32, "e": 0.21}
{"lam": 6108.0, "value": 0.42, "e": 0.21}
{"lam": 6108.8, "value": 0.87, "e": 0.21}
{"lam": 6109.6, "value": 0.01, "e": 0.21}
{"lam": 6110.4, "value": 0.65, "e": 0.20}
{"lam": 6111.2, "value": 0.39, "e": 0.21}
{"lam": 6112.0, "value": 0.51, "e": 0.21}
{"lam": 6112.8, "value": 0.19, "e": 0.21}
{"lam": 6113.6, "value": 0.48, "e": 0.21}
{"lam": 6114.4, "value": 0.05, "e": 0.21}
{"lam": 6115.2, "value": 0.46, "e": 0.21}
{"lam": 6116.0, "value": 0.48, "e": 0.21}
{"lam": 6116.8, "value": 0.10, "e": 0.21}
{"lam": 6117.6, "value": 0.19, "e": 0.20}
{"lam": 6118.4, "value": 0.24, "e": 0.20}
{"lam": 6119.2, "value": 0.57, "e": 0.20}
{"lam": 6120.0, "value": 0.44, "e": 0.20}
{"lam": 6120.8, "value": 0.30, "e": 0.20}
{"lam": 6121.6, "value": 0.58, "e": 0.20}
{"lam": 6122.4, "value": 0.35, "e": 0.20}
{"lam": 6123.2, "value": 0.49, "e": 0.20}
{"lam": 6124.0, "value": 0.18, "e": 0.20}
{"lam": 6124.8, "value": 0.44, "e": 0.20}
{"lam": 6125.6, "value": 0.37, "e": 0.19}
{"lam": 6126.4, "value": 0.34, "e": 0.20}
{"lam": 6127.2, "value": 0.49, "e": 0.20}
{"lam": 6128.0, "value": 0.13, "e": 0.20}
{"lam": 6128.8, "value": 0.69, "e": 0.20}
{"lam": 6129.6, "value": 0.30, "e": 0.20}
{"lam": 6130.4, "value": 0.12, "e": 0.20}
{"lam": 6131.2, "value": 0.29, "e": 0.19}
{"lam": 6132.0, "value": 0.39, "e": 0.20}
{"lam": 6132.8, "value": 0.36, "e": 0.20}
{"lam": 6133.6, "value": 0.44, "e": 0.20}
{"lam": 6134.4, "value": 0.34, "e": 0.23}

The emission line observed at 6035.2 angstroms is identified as C III] 1909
